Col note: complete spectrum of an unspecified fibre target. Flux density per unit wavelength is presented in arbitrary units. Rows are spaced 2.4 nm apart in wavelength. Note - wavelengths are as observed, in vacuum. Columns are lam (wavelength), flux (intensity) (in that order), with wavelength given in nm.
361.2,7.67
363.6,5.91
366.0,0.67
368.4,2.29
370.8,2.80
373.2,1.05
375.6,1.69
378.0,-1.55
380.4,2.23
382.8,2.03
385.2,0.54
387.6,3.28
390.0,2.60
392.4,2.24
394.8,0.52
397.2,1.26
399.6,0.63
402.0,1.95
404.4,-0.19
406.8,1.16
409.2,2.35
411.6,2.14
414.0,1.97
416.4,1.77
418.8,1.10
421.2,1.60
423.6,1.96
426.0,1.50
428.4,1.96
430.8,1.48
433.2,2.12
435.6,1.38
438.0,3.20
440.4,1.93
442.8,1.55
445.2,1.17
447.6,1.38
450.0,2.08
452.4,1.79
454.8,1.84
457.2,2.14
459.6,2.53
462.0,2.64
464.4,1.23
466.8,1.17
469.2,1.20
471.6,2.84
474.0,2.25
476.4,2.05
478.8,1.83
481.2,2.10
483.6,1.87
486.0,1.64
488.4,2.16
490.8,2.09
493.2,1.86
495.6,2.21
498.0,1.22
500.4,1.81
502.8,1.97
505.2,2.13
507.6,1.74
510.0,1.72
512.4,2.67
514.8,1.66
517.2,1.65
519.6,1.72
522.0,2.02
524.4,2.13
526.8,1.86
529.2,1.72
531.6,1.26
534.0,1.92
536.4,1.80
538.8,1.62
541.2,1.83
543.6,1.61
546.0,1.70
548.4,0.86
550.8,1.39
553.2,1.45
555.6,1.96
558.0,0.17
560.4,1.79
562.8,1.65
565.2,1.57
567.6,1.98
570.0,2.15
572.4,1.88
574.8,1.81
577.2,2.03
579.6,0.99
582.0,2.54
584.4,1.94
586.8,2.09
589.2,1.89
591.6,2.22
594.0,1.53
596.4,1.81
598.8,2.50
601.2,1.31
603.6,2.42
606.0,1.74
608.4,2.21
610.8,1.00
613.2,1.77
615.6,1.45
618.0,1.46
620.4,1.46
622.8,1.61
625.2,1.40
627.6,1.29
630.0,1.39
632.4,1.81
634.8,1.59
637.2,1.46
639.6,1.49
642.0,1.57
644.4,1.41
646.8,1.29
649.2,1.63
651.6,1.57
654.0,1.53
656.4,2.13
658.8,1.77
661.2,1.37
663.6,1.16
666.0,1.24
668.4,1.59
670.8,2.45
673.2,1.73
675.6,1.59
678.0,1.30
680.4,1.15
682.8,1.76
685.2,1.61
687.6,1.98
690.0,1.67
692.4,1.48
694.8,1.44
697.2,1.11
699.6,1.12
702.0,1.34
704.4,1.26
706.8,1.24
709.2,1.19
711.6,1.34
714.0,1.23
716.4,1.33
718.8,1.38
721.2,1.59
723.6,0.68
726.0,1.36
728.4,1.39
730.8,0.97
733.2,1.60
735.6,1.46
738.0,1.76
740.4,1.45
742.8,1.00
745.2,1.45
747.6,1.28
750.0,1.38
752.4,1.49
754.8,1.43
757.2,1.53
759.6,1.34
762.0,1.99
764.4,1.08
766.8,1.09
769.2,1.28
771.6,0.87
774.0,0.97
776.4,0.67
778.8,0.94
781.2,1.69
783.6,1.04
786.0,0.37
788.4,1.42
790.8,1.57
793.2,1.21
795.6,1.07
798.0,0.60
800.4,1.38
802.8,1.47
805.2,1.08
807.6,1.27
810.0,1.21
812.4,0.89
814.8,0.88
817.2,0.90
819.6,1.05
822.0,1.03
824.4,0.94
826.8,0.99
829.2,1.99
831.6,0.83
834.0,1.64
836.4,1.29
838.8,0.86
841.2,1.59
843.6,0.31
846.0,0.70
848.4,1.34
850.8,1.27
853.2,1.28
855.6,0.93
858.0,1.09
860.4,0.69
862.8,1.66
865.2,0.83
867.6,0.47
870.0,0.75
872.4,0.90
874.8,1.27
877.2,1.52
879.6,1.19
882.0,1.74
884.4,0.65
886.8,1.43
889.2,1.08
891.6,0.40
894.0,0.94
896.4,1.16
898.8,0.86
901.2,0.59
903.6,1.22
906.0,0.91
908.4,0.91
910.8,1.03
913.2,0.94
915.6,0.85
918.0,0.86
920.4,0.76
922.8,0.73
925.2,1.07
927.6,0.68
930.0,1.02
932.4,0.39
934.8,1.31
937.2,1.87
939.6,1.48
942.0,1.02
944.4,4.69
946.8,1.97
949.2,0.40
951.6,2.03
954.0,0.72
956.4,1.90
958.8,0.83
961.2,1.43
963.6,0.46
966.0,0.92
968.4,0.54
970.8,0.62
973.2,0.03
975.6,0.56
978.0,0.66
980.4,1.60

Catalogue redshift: 0.021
